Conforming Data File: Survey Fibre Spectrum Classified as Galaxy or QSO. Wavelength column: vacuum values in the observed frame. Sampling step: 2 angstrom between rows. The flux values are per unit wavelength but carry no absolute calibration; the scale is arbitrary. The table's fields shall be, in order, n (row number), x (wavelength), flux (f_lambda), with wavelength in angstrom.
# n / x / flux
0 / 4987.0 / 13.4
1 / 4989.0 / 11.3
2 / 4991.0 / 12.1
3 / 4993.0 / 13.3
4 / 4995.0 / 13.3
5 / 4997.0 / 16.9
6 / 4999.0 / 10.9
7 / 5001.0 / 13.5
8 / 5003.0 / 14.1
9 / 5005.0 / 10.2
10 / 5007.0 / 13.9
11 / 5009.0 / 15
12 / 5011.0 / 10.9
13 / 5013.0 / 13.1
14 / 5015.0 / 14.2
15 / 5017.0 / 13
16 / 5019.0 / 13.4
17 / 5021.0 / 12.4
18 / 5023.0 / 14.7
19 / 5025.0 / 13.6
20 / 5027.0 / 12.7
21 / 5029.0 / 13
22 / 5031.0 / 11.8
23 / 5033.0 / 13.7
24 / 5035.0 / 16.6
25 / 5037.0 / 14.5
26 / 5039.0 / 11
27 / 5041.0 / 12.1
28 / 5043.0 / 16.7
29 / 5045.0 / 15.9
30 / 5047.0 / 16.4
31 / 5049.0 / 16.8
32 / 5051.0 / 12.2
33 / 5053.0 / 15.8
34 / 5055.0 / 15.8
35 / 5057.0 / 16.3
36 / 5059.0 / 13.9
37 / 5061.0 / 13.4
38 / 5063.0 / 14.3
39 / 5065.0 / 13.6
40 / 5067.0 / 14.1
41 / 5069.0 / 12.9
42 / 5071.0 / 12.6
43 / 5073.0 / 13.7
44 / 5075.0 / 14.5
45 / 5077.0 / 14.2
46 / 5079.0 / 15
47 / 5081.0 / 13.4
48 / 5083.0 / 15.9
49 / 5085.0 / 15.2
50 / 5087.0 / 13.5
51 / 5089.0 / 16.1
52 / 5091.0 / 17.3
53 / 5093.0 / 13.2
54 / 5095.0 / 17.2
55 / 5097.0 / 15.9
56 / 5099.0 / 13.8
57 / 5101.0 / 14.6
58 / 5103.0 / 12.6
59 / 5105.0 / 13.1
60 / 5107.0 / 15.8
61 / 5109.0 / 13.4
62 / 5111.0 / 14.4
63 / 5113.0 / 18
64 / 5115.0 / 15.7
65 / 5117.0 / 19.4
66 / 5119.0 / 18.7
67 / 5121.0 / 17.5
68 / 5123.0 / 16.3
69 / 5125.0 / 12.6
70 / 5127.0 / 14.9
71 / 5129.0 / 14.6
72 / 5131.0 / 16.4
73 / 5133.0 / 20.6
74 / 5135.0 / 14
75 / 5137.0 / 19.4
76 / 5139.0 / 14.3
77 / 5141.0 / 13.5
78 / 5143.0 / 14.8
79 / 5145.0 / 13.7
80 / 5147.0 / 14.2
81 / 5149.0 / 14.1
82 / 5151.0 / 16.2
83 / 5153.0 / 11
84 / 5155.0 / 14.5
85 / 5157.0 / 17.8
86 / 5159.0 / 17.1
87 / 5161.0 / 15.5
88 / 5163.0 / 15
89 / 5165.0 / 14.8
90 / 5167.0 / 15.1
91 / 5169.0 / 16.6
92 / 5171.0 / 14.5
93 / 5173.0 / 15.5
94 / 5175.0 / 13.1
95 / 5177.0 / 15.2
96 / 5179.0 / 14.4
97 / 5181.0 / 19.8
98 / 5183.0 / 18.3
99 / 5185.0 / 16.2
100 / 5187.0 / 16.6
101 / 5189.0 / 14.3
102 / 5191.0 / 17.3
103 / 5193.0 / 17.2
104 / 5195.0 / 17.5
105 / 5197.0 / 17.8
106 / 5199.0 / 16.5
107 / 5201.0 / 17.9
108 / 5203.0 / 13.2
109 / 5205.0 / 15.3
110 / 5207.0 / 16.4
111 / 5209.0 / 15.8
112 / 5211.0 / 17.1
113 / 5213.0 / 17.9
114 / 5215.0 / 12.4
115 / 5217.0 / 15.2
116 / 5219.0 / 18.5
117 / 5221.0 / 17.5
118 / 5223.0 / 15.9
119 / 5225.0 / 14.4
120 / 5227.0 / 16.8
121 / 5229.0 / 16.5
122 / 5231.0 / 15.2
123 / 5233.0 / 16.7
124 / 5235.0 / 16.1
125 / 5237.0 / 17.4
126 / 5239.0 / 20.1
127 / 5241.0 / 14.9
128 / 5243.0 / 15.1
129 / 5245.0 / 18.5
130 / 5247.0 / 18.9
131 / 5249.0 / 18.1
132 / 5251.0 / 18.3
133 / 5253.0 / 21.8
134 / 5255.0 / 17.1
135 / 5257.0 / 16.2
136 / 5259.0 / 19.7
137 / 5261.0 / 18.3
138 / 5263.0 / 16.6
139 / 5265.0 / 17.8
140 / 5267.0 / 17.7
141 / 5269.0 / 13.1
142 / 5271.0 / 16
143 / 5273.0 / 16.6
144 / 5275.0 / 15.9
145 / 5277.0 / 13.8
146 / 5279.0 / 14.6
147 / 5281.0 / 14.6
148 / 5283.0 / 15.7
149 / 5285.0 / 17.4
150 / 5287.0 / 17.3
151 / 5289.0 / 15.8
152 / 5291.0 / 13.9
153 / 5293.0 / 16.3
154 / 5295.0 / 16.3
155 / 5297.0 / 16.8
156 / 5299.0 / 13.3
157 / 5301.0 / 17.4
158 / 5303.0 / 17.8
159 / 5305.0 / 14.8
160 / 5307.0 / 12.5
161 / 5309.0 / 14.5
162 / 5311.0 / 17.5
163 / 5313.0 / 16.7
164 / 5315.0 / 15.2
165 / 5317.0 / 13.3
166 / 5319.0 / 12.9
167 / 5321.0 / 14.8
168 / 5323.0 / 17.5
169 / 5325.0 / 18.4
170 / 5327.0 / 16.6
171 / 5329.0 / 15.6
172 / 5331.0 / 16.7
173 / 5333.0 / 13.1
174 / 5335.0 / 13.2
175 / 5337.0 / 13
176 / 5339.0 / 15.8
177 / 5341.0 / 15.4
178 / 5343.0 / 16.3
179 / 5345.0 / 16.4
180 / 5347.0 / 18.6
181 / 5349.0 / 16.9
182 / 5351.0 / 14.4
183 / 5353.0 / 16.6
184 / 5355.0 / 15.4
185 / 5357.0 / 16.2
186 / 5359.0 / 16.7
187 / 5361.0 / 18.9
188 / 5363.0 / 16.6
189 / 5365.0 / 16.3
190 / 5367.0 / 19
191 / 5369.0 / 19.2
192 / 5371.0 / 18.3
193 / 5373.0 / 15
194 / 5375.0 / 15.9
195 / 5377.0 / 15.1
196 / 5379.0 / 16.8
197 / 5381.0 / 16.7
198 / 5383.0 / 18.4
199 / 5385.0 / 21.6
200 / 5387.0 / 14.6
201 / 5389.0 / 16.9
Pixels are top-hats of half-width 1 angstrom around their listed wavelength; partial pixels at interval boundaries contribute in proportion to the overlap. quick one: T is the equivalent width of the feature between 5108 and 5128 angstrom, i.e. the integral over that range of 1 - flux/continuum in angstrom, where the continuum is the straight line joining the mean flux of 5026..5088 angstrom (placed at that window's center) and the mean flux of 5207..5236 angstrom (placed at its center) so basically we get -1.5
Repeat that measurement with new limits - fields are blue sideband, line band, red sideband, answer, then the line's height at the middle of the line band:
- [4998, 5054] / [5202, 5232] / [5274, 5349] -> -1.9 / 14.9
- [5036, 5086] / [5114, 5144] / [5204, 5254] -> -1.6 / 15.4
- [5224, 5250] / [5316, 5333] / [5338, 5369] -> 1.2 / 16.7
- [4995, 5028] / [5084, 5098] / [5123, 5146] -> -0.8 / 14.6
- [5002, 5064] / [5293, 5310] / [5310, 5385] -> 0.5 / 15.9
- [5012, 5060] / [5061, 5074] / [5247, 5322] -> 0.8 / 14.4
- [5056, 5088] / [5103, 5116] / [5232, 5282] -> -0.1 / 14.7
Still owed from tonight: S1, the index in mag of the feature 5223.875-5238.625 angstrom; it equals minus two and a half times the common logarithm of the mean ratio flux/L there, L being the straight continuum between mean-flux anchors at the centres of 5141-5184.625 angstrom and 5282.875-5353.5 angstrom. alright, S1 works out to -0.06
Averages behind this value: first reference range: 15.3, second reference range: 15.7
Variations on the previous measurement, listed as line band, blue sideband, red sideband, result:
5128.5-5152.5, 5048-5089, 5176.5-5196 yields 0.028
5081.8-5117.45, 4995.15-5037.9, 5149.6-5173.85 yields -0.053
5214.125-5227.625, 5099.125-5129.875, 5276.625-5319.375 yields -0.028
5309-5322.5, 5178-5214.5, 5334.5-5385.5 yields 0.103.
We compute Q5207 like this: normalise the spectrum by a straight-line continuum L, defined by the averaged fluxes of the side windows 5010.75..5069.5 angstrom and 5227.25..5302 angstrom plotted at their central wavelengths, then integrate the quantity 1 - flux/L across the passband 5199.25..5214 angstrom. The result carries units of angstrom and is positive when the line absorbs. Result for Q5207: -0.3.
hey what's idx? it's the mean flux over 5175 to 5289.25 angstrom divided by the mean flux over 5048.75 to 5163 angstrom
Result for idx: 1.1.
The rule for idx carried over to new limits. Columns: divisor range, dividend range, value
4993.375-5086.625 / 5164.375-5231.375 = 1.16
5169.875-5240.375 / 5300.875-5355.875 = 0.96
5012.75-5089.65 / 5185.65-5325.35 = 1.15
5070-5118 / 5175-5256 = 1.12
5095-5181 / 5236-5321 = 1.06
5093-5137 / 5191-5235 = 1.04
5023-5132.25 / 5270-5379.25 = 1.08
